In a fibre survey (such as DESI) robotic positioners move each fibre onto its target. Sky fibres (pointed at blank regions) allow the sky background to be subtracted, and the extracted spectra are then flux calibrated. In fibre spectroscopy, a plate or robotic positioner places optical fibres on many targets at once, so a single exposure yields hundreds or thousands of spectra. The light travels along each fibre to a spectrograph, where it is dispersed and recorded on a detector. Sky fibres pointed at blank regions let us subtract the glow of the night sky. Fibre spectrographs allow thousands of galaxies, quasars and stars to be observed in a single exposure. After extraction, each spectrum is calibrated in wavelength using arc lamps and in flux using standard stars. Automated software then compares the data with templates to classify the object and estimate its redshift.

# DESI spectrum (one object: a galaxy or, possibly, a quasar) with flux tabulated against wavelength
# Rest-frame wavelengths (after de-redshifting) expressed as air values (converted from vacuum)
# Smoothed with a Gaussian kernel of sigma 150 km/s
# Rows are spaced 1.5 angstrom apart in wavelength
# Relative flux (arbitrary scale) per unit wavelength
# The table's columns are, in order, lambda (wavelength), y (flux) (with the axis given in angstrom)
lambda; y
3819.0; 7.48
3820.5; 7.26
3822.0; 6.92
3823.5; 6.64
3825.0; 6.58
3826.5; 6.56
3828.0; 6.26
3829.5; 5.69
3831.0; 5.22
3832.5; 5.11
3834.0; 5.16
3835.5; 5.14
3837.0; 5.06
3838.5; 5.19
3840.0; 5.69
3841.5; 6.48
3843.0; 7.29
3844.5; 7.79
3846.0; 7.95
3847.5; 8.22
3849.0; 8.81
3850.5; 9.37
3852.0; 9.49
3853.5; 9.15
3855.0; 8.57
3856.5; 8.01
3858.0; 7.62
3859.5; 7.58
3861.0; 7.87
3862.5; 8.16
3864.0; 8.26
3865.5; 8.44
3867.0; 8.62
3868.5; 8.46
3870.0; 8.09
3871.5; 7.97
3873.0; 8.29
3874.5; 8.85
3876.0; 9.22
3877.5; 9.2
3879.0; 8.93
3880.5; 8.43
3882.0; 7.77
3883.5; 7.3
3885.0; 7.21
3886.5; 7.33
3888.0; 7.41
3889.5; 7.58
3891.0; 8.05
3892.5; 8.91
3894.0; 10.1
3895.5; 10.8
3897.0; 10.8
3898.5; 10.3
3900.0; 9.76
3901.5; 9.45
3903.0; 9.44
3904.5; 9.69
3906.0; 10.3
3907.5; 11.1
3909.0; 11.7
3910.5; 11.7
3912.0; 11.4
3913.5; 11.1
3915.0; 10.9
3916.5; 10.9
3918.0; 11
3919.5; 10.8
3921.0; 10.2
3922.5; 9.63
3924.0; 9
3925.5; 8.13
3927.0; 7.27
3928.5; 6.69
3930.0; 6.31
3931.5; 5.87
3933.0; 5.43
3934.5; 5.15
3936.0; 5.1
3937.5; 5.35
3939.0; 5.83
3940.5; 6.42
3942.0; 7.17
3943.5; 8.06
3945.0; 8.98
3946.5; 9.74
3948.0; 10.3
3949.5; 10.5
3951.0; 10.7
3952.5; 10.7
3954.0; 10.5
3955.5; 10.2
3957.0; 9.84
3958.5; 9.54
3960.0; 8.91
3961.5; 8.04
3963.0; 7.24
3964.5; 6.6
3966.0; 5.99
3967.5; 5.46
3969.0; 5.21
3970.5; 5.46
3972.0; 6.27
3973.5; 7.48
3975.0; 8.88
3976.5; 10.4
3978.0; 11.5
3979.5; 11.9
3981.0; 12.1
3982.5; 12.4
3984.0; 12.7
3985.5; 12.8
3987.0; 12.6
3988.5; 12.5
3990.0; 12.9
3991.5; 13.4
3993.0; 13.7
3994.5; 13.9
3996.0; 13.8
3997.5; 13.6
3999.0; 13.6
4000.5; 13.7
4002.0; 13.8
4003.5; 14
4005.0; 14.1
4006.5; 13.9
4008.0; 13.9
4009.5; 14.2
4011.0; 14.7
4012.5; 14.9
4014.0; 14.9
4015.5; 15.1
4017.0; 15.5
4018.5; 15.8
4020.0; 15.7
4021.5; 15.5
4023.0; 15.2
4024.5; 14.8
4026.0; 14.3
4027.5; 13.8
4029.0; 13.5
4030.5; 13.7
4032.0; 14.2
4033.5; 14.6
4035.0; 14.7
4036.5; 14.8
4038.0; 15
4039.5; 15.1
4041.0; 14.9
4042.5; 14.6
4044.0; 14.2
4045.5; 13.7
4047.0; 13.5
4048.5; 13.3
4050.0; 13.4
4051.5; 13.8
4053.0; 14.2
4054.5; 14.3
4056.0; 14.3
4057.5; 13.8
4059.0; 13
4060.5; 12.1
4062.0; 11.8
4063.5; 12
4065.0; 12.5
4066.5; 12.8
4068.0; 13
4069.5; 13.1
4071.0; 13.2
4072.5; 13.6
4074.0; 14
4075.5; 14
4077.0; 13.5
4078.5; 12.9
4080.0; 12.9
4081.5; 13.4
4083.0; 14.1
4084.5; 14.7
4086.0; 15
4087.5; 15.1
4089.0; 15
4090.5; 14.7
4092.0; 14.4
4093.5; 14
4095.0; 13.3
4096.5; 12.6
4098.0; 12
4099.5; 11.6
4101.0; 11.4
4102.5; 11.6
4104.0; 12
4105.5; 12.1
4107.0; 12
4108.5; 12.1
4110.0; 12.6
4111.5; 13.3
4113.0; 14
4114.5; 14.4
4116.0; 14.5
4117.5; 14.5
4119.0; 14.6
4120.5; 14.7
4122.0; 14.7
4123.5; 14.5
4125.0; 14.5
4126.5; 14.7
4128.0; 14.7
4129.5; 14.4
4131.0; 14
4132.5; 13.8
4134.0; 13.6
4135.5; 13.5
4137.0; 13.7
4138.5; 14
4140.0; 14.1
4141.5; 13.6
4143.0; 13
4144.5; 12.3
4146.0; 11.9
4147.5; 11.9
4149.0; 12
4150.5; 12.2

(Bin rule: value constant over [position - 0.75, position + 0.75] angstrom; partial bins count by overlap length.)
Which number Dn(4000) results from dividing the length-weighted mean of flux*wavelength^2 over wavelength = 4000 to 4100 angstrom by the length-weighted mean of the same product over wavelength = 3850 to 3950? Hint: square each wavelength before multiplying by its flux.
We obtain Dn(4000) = 1.73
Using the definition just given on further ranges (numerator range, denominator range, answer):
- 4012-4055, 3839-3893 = 1.95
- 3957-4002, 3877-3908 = 1.22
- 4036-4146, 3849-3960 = 1.69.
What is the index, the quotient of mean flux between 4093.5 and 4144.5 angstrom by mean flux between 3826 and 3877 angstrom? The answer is 1.80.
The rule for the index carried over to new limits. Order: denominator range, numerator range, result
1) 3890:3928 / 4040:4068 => 1.34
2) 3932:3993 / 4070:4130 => 1.51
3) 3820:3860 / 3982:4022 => 2.00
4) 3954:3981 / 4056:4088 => 1.60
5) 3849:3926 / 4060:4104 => 1.44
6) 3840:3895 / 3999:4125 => 1.68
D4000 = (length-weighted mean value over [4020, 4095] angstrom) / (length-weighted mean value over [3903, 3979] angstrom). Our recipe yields 1.61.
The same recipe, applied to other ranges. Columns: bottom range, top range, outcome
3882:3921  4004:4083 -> 1.43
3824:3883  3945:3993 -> 1.30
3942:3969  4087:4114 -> 1.48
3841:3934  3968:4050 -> 1.50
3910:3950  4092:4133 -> 1.59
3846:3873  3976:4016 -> 1.60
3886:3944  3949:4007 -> 1.23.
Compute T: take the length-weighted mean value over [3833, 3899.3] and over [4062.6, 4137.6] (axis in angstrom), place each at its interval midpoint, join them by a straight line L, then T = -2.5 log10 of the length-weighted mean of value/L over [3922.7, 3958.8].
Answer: 0.22 mag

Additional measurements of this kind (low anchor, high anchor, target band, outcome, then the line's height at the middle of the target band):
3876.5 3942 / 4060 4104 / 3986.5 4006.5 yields -0.225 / 11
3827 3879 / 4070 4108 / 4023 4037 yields -0.202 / 11.9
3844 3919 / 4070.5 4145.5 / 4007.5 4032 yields -0.236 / 11.8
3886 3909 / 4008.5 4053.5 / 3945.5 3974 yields 0.371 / 11.8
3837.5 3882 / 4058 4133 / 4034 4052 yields -0.163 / 12.3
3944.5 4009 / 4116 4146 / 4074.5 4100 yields -0.053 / 13.1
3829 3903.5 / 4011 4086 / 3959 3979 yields 0.444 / 11.4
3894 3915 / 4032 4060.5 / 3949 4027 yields 0.081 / 12.7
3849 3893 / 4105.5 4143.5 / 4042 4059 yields -0.136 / 12.2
